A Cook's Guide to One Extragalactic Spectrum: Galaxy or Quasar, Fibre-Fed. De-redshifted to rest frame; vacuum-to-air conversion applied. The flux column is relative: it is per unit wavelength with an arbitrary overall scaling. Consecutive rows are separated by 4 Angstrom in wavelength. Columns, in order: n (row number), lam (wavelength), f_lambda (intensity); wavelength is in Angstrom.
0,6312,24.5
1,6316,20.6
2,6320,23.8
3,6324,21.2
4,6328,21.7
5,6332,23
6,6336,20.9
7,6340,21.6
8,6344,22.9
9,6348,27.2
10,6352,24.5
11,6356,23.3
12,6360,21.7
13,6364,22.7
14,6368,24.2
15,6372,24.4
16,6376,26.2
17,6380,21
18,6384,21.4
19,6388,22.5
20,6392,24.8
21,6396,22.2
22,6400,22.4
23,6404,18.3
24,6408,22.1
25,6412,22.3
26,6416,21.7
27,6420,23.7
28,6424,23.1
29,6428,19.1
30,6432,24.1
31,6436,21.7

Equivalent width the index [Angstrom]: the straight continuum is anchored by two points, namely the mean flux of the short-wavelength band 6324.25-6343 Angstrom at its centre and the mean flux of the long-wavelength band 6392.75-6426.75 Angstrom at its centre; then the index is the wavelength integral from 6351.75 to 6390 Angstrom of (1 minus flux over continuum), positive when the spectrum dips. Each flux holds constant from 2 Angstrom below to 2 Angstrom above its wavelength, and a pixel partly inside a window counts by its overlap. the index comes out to -2.1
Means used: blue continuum 21.8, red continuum 22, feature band 23.1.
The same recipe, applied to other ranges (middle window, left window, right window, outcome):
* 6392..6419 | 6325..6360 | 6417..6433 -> 0.8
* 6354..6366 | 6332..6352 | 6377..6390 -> 0.1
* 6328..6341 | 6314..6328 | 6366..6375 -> 0.4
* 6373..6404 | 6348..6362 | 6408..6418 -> 0.1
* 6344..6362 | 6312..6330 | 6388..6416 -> -1.6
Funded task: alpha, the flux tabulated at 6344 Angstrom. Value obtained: 22.9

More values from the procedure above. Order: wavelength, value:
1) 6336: 20.9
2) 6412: 22.3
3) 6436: 21.7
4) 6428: 19.1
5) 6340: 21.6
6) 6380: 21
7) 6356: 23.3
